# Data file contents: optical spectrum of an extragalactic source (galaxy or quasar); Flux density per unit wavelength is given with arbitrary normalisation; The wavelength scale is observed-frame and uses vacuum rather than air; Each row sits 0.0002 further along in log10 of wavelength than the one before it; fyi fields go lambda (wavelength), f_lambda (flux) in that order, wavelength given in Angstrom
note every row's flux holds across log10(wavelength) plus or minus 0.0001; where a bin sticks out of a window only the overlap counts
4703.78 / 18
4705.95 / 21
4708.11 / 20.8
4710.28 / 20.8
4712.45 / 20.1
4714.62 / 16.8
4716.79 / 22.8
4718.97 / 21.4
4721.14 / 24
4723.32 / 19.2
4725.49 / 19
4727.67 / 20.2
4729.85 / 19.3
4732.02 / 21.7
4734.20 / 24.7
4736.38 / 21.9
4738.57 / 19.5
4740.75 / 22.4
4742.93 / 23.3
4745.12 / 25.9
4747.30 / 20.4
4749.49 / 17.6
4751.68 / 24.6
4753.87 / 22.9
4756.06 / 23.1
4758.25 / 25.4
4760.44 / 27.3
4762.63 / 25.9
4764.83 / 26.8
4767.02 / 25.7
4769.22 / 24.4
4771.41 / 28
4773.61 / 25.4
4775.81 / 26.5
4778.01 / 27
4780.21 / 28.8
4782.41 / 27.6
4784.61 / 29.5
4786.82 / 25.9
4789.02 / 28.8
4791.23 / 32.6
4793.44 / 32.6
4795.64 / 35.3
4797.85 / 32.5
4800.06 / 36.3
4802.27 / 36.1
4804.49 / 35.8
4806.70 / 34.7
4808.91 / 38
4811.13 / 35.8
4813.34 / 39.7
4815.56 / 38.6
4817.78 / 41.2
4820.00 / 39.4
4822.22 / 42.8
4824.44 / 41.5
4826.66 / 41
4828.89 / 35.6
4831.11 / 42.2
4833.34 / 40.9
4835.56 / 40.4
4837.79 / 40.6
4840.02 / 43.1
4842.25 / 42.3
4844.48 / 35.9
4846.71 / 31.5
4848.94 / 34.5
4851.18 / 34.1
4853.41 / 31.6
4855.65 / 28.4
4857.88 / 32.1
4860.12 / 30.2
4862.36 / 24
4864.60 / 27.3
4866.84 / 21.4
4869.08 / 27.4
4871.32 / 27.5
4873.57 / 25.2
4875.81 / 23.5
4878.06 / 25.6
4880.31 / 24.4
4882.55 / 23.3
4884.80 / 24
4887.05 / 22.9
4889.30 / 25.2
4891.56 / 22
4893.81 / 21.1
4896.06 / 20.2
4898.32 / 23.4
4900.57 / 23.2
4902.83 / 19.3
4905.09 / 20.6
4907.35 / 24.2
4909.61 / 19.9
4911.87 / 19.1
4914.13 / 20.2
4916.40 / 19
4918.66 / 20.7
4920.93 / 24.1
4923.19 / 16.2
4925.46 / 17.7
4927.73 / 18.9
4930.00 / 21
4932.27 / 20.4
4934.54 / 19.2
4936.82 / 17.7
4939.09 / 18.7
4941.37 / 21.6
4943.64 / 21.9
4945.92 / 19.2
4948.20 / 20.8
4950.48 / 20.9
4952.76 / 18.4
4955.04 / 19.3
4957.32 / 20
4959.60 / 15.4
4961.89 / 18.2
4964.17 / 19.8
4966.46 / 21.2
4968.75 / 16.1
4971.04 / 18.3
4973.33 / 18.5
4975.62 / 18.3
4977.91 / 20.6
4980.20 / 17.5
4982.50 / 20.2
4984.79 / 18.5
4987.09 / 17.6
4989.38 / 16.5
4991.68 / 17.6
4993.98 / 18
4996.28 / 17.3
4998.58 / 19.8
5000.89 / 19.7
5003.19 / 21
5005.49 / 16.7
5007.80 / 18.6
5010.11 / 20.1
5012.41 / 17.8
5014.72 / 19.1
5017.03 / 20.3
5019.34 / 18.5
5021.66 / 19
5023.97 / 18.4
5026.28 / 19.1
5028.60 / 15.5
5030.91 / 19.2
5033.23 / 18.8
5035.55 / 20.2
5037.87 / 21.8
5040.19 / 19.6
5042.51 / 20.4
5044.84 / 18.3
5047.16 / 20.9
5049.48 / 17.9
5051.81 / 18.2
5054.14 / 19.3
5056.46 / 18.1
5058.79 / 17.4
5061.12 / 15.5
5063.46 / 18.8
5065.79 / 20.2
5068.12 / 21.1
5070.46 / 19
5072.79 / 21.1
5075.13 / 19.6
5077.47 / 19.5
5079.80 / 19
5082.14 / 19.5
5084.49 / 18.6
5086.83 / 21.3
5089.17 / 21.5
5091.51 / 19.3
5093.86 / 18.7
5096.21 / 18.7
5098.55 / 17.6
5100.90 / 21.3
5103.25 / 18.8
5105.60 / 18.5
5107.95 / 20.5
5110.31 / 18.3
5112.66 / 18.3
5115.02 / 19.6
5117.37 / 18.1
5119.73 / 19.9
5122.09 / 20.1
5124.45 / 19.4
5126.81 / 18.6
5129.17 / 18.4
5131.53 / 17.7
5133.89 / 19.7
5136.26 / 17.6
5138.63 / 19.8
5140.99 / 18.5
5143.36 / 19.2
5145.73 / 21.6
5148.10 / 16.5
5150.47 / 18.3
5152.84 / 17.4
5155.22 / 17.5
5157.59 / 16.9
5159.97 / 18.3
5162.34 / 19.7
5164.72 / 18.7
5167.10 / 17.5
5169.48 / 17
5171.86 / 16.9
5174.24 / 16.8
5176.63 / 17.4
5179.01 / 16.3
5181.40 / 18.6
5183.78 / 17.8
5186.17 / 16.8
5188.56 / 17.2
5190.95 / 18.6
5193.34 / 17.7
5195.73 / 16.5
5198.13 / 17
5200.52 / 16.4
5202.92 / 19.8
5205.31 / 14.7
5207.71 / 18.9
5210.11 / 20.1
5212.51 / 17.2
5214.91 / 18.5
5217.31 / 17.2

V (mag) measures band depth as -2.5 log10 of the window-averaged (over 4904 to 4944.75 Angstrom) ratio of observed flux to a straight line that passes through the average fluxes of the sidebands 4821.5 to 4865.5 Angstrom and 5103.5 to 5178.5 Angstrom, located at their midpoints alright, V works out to 0.48 mag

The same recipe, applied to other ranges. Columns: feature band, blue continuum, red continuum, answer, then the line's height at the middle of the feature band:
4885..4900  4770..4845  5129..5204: 0.351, 31.2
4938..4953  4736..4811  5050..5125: 0.138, 23.1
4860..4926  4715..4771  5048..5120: -0.074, 21.2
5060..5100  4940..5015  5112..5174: -0.041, 18.6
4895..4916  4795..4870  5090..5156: 0.436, 31.4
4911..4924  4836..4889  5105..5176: 0.344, 27.4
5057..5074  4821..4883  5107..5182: 0.175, 22.3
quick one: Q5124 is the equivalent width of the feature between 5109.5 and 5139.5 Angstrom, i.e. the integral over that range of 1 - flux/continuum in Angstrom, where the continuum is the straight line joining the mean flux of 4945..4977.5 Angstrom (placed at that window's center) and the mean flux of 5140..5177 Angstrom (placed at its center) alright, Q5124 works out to -1.2 Angstrom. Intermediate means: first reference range 18.9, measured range 18.9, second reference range 18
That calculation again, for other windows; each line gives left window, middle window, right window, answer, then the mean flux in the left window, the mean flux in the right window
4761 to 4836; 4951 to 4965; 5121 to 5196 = 4.3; 33.5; 18.1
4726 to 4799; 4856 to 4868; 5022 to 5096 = -1.9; 25.5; 19.2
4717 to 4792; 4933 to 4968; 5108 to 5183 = 3.0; 24.3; 18.4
